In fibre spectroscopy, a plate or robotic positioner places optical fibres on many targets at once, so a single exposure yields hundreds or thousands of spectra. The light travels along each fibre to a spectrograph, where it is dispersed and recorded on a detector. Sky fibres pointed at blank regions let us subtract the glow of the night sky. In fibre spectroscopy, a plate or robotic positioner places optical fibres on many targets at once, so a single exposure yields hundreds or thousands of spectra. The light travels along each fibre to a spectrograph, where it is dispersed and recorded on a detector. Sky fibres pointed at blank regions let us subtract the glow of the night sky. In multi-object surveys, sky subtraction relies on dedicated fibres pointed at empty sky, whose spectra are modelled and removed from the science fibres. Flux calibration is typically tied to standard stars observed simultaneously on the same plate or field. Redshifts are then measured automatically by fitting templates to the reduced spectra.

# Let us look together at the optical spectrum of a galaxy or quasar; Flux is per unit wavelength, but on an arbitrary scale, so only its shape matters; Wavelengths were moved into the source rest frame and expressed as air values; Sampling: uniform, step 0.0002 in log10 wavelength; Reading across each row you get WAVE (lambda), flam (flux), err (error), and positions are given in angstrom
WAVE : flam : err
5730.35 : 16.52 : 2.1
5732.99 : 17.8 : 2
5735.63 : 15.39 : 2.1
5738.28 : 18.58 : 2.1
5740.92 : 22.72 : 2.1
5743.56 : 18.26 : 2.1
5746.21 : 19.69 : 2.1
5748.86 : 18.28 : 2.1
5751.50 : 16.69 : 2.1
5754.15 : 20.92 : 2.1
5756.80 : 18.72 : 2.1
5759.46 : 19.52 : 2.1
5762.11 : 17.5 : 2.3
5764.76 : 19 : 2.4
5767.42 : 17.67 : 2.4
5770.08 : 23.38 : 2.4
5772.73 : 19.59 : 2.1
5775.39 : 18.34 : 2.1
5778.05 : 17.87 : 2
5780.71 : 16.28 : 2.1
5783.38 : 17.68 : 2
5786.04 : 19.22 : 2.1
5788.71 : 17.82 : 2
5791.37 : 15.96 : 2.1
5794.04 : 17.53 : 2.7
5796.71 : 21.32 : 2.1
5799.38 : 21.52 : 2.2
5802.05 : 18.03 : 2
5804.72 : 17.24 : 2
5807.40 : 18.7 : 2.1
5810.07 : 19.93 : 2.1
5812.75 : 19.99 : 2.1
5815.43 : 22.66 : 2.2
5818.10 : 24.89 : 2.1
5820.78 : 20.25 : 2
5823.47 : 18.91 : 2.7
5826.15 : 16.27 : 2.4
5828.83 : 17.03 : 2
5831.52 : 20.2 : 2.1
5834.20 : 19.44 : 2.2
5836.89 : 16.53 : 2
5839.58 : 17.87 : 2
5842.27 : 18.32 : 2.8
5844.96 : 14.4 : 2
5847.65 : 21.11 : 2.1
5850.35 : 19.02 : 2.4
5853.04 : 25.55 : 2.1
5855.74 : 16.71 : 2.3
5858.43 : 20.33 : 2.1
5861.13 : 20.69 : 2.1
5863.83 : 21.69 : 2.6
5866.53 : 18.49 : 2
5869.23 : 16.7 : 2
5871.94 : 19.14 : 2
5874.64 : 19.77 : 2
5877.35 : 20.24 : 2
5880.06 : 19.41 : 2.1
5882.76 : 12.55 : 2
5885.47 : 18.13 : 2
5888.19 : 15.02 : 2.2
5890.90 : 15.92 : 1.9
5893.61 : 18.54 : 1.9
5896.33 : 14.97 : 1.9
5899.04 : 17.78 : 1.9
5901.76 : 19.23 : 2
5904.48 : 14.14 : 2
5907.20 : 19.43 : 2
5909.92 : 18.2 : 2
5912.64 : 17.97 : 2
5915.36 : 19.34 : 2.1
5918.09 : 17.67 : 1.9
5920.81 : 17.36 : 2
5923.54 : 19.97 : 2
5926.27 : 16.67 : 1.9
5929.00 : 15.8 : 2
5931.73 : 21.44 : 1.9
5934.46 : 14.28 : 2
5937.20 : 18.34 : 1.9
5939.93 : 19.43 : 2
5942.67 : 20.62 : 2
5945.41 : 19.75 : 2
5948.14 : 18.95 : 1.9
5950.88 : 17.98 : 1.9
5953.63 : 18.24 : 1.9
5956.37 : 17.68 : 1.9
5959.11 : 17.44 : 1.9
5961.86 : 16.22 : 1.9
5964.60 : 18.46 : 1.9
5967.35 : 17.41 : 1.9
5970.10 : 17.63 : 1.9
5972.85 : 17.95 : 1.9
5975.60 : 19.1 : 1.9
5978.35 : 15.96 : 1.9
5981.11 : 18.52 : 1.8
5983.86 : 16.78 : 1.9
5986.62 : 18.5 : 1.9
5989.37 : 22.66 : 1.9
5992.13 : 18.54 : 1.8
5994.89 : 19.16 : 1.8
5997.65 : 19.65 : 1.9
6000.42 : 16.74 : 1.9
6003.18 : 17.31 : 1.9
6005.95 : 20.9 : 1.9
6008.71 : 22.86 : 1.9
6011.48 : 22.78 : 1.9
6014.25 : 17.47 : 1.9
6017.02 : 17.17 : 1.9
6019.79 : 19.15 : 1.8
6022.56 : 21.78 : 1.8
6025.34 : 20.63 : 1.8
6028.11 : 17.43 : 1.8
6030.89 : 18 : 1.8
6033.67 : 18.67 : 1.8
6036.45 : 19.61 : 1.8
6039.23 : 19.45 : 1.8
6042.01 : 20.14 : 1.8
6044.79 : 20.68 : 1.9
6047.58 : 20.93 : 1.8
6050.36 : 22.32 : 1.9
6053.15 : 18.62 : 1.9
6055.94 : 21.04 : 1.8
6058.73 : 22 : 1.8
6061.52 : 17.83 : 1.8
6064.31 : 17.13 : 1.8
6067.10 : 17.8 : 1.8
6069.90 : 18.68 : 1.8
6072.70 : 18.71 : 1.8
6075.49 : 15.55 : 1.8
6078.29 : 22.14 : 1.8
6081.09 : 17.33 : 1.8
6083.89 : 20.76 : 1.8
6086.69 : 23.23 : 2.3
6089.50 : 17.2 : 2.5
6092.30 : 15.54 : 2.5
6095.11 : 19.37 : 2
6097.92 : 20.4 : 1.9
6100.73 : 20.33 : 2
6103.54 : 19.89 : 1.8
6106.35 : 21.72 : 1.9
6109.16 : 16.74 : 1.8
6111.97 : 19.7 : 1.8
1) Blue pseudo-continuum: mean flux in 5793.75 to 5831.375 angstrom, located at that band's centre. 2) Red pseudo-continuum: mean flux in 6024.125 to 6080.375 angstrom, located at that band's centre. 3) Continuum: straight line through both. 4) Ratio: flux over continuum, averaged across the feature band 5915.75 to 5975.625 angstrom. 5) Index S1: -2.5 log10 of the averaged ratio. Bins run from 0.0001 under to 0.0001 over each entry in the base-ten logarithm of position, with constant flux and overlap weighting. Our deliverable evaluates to 0.08 mag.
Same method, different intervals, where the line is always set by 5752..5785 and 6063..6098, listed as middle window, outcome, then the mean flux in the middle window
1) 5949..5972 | 0.06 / 17.7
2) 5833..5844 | 0.05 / 17.9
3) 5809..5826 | -0.11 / 20.8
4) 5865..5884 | 0.04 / 18.1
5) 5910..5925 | 0.02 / 18.4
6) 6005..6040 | -0.05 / 19.7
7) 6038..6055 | -0.09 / 20.4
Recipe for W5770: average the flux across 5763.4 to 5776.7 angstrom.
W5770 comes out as 19.6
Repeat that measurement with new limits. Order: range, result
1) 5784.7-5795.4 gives 17.6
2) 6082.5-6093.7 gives 19.2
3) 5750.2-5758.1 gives 18.8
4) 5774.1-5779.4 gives 18.1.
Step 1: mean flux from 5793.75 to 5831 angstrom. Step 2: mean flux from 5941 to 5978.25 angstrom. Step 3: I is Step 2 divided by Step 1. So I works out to 0.9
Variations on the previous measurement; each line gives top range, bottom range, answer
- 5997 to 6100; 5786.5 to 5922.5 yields 1.04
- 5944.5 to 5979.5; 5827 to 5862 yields 0.94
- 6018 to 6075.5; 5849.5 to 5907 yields 1.06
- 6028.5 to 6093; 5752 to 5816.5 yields 1.02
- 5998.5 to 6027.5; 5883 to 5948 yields 1.10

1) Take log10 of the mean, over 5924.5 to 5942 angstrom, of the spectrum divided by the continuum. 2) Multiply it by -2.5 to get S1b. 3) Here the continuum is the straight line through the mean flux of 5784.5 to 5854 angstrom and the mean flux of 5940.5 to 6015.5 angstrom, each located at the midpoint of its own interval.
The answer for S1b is 0.06 mag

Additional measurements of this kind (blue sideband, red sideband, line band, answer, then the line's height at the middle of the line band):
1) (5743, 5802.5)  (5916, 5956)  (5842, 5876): -0.051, 18.5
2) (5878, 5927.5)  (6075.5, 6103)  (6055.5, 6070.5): 0.007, 19.1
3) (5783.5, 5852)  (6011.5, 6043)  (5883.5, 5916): 0.108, 19.1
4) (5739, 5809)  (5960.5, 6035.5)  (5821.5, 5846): 0.063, 18.8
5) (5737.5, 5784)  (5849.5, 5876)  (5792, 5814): 0.008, 19.3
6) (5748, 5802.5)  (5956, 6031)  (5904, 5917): 0.039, 18.7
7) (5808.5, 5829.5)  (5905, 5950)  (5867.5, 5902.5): 0.093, 19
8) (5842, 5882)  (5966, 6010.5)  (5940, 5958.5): 0.006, 19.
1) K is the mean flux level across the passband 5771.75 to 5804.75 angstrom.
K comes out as 18.4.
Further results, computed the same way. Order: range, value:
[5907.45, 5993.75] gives 18.2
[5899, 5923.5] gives 18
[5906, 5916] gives 18.7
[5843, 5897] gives 18.5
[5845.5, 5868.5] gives 20.1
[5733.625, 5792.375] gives 18.6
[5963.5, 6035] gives 18.9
